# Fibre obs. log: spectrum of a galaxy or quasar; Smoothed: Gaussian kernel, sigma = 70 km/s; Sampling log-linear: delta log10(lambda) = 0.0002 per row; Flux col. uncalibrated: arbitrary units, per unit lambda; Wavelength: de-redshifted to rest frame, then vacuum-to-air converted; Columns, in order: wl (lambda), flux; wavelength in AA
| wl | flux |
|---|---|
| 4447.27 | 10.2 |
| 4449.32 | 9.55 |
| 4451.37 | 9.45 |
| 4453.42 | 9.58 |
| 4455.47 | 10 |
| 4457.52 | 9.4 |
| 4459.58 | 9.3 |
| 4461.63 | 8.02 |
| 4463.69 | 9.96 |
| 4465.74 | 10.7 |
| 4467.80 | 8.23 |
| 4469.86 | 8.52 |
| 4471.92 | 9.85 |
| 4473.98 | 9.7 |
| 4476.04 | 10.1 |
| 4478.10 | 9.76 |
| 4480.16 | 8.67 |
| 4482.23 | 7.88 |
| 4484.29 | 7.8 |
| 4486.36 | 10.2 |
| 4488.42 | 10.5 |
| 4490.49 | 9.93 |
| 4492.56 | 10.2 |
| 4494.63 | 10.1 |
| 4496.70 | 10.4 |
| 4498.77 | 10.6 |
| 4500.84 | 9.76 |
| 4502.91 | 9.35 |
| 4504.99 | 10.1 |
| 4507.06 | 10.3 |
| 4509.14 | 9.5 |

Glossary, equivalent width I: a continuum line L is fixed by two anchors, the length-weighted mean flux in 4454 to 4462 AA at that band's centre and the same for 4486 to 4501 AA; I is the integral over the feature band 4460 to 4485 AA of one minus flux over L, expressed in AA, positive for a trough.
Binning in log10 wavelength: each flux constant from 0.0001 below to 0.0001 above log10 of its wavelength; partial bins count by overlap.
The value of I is 1.4 AA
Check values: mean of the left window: 9.3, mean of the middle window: 9.12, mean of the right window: 10.2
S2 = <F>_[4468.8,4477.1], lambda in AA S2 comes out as 9.54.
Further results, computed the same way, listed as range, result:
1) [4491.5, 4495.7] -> 10.1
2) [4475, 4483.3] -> 9.1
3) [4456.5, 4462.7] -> 8.9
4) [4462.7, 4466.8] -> 10.3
